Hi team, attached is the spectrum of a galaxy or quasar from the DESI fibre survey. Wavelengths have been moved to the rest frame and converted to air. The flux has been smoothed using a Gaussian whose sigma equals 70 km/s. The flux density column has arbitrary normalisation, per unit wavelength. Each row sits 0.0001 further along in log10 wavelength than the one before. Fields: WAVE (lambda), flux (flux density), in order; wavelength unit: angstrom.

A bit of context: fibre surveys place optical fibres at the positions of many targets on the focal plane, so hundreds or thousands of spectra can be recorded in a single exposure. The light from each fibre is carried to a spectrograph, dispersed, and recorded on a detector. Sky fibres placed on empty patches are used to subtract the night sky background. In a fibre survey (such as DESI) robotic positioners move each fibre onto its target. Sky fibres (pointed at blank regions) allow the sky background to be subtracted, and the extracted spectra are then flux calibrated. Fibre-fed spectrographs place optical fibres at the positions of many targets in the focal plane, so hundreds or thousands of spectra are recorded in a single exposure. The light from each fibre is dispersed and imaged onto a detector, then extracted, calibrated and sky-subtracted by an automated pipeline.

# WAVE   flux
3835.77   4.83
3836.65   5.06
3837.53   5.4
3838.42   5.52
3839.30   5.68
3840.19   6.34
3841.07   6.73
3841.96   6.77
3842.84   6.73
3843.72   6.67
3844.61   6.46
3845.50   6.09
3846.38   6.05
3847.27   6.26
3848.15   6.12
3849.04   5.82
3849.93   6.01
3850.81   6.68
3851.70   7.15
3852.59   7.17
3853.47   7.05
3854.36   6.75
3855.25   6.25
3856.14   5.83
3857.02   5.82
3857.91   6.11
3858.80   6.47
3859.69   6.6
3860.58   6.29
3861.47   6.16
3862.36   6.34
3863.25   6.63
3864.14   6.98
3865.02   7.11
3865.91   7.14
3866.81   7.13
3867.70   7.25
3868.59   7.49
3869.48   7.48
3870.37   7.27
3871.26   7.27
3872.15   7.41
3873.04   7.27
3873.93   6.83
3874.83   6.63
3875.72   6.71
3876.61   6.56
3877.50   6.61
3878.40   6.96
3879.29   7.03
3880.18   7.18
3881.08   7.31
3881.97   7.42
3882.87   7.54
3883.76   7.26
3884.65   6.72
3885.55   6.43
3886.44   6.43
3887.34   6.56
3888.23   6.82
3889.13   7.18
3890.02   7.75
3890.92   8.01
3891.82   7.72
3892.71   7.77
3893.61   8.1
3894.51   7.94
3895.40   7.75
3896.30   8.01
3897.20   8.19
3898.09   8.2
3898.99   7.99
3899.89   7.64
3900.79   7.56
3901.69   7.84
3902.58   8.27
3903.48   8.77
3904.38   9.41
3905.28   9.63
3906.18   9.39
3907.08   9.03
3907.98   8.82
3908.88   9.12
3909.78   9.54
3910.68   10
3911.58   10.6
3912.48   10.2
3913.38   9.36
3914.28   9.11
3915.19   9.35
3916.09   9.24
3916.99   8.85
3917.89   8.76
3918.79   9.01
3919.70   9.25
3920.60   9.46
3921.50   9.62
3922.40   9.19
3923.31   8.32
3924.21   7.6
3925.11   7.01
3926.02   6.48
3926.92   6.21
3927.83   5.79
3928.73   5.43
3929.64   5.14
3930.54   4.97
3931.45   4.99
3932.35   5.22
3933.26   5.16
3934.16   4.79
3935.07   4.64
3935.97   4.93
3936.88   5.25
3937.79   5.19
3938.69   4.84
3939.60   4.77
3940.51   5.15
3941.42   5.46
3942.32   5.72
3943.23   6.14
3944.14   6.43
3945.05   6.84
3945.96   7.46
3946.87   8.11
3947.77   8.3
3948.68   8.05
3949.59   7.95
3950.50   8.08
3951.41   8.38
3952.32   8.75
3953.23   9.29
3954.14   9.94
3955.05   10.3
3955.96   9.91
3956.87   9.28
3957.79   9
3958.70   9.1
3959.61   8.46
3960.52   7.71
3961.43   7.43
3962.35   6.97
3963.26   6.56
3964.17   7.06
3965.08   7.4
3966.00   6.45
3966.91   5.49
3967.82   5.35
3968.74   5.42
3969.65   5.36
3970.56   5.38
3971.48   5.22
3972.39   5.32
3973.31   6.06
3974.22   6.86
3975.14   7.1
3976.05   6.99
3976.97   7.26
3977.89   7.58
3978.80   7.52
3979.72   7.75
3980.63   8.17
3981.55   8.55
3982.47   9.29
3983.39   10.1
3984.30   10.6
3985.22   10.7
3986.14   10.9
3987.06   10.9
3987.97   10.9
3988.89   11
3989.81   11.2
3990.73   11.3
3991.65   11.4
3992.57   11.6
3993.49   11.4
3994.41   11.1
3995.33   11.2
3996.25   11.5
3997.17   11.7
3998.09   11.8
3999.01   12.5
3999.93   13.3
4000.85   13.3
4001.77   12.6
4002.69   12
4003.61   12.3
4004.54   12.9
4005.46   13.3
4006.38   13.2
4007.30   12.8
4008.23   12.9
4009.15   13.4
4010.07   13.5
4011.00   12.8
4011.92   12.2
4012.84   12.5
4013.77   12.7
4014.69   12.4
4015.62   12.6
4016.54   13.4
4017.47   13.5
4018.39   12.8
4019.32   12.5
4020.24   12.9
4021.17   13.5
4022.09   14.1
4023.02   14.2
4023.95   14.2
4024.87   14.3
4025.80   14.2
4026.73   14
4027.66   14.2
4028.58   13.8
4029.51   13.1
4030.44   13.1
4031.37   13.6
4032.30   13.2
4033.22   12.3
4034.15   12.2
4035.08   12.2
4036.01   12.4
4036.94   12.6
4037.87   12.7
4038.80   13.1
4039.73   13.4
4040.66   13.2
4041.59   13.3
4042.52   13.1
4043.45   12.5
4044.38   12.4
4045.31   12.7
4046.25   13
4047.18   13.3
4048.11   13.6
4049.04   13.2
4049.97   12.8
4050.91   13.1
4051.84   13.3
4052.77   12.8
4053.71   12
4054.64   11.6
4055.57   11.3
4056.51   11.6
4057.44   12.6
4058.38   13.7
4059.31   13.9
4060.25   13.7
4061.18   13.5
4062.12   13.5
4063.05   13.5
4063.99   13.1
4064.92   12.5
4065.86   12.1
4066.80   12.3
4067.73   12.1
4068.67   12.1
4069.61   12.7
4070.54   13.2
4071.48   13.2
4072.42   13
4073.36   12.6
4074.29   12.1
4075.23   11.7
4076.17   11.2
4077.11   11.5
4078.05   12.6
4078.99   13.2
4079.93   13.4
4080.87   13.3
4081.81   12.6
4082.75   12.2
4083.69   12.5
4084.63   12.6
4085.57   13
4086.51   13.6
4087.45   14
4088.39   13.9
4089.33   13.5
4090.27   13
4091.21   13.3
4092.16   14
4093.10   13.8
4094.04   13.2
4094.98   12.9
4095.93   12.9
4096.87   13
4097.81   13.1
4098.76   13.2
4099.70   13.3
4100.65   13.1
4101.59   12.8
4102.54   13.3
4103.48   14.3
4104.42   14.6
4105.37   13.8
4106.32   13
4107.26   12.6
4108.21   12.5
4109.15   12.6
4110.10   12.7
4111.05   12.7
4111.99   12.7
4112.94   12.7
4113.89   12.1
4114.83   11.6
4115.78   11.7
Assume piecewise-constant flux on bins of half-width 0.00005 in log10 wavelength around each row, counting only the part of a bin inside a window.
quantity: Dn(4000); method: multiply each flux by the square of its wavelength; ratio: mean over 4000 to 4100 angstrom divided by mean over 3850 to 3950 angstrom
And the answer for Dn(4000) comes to 1.92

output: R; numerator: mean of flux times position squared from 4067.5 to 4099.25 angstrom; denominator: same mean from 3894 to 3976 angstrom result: 1.85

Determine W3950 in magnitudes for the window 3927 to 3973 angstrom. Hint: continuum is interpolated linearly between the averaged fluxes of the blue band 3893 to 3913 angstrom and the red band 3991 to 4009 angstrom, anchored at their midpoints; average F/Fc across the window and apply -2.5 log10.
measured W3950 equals 0.49 mag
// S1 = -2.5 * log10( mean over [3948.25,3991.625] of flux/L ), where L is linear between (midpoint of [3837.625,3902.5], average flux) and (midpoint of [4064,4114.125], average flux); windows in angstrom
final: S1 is 0.18 mag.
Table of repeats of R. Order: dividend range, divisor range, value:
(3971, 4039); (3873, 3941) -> 1.64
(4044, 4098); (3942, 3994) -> 1.65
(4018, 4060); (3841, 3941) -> 1.95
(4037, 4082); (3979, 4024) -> 1.10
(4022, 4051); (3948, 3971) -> 1.78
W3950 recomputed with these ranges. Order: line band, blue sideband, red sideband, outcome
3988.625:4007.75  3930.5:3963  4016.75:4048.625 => -0.13 mag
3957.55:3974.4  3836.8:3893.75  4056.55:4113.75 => 0.40 mag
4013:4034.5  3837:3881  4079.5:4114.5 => -0.20 mag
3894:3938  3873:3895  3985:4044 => 0.08 mag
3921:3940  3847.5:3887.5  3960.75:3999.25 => 0.29 mag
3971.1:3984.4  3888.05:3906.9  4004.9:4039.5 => 0.44 mag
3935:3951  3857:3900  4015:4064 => 0.45 mag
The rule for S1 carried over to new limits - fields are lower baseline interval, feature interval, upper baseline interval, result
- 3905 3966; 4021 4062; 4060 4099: -0.142 mag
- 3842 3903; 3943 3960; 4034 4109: 0.113 mag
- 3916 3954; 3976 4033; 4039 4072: -0.155 mag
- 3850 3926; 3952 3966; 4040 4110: 0.154 mag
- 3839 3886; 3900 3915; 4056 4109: -0.142 mag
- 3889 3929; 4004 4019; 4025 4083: -0.121 mag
